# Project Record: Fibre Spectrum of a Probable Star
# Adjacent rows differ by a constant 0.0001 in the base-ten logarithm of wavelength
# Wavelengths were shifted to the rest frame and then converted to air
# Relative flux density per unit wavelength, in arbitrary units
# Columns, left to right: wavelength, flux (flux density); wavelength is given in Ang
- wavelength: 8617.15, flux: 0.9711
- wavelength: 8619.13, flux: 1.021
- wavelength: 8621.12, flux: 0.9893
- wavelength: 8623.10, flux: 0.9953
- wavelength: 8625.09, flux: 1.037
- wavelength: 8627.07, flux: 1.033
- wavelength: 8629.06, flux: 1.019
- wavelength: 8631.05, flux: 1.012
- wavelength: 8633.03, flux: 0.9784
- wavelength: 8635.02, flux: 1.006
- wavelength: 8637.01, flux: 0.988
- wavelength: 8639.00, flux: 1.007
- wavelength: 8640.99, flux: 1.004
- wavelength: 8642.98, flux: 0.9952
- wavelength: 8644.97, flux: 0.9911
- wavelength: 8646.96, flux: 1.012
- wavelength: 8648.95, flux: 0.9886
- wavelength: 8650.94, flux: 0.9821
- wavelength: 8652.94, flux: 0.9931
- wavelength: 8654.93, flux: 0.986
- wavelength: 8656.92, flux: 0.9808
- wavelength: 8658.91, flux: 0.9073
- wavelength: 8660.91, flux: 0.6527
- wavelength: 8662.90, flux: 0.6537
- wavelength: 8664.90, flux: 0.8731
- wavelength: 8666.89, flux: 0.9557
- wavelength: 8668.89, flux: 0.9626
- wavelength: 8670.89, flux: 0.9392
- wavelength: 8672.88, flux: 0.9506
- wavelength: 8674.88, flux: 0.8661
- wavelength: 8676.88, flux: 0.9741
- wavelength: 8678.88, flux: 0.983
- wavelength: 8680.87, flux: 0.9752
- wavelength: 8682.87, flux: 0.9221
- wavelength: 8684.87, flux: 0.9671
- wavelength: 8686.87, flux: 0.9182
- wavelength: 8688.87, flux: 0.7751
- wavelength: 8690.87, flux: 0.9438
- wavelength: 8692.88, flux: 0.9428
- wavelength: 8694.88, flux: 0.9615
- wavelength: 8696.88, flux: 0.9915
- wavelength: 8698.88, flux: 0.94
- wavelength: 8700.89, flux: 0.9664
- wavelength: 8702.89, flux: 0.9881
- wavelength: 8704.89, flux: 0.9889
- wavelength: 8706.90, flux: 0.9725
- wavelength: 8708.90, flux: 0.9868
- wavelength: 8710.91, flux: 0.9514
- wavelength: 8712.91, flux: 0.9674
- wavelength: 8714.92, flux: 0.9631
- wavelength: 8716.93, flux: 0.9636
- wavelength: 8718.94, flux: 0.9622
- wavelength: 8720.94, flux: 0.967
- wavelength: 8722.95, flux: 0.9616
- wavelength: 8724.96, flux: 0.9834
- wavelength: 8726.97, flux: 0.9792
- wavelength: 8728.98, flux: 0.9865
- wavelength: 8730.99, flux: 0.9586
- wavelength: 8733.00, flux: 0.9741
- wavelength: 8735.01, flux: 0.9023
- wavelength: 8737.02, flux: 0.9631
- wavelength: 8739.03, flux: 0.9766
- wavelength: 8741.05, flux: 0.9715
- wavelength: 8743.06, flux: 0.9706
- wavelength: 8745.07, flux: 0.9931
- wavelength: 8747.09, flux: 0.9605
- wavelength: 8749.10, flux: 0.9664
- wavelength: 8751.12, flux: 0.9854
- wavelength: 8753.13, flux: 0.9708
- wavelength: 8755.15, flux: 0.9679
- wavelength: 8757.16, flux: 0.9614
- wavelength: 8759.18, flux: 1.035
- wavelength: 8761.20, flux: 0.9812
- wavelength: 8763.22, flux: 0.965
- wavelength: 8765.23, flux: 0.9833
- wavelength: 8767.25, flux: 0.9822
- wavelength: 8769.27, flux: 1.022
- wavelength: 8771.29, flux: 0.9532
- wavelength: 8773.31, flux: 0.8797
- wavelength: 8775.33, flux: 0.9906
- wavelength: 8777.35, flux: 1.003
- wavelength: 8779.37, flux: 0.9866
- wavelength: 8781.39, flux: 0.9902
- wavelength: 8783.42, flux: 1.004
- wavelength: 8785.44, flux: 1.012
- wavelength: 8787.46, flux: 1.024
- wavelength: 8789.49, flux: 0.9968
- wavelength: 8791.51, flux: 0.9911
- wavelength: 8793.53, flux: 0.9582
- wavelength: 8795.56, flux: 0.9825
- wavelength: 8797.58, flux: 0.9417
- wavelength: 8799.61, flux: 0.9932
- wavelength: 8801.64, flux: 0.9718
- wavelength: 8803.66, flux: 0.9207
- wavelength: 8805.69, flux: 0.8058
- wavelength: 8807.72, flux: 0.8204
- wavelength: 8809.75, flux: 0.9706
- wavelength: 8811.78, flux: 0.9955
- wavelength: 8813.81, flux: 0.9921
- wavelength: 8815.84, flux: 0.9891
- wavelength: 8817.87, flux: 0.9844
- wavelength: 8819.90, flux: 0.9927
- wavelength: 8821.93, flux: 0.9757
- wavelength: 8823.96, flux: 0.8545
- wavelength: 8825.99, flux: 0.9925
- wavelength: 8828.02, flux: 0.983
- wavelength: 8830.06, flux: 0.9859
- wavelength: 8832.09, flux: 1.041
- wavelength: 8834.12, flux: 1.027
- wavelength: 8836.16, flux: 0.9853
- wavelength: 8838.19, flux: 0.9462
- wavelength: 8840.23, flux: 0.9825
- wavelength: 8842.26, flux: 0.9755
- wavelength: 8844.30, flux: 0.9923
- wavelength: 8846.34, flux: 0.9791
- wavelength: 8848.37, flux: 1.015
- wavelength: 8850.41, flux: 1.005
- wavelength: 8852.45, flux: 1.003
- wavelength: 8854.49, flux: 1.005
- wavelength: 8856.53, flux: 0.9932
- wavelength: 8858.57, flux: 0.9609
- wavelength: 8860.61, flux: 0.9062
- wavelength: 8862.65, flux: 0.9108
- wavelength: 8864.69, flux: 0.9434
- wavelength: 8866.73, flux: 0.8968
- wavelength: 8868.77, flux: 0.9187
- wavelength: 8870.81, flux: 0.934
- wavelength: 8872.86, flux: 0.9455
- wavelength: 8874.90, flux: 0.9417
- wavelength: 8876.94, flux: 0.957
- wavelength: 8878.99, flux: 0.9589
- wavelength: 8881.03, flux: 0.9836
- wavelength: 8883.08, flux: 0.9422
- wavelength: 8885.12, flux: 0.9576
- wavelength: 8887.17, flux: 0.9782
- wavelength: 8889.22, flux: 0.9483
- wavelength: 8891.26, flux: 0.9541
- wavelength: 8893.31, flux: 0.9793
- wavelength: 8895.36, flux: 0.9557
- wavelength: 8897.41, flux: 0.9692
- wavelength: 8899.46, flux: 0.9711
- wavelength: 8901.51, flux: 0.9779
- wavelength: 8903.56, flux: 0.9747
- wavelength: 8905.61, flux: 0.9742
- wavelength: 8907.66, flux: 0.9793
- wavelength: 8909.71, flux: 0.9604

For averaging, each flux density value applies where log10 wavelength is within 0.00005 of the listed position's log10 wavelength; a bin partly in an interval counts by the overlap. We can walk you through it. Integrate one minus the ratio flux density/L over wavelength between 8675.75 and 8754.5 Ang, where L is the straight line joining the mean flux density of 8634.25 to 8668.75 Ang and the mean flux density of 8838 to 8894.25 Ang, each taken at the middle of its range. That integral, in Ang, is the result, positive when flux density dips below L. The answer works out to -1.2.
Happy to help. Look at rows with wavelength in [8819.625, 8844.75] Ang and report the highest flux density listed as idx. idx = 1.041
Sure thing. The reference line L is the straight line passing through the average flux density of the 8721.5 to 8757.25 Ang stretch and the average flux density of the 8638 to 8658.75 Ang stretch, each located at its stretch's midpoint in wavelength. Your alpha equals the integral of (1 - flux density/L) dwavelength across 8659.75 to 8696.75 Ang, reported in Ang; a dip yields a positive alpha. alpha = 3.0 Ang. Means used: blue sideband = 0.991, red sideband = 0.969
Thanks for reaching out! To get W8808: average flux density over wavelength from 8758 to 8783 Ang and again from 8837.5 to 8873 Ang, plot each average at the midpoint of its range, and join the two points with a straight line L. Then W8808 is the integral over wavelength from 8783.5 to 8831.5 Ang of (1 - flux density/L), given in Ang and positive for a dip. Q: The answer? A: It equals 0.4 Ang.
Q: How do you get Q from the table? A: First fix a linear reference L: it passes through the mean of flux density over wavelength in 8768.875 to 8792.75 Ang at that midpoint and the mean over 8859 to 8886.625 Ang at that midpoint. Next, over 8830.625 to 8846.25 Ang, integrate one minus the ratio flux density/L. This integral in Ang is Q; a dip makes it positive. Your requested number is -0.6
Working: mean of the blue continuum 0.987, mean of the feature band 0.992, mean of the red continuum 0.939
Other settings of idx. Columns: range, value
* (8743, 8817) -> 1.035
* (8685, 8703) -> 0.9915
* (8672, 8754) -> 0.9931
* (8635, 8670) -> 1.012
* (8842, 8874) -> 1.015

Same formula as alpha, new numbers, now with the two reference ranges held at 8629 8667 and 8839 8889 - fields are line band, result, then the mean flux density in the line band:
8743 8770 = -0.8 Ang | 0.982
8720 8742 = -0.3 Ang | 0.966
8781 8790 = -0.5 Ang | 1.01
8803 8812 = 0.6 Ang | 0.893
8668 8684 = 0.0 Ang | 0.947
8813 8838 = -0.6 Ang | 0.983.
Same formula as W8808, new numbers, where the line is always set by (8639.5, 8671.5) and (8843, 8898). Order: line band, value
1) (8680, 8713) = -0.5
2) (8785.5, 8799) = -0.5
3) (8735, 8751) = -0.4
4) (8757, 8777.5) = -0.7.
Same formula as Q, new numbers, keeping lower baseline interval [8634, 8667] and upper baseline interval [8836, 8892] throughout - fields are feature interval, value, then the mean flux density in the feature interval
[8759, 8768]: -0.3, 0.985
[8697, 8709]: -0.4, 0.974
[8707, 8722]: -0.3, 0.967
